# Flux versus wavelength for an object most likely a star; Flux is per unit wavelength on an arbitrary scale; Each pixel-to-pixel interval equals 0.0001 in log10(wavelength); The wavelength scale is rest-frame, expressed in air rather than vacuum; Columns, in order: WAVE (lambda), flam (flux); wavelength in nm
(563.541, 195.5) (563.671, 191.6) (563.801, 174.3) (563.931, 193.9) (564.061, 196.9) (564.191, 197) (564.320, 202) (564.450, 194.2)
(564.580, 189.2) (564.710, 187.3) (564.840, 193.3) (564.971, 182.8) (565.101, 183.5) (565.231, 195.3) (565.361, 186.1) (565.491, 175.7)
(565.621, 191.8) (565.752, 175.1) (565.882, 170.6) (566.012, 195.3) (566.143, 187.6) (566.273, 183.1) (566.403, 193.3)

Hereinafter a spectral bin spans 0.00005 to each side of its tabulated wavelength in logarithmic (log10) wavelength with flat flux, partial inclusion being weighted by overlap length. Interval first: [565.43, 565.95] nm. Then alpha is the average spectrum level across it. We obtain 178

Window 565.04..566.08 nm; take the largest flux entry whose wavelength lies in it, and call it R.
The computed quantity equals 195.3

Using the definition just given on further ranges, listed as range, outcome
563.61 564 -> 193.9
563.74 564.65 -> 202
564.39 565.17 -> 194.2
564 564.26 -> 197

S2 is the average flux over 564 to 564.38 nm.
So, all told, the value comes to 199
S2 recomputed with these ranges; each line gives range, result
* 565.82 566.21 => 185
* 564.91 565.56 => 185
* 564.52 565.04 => 188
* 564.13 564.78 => 194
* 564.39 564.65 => 192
